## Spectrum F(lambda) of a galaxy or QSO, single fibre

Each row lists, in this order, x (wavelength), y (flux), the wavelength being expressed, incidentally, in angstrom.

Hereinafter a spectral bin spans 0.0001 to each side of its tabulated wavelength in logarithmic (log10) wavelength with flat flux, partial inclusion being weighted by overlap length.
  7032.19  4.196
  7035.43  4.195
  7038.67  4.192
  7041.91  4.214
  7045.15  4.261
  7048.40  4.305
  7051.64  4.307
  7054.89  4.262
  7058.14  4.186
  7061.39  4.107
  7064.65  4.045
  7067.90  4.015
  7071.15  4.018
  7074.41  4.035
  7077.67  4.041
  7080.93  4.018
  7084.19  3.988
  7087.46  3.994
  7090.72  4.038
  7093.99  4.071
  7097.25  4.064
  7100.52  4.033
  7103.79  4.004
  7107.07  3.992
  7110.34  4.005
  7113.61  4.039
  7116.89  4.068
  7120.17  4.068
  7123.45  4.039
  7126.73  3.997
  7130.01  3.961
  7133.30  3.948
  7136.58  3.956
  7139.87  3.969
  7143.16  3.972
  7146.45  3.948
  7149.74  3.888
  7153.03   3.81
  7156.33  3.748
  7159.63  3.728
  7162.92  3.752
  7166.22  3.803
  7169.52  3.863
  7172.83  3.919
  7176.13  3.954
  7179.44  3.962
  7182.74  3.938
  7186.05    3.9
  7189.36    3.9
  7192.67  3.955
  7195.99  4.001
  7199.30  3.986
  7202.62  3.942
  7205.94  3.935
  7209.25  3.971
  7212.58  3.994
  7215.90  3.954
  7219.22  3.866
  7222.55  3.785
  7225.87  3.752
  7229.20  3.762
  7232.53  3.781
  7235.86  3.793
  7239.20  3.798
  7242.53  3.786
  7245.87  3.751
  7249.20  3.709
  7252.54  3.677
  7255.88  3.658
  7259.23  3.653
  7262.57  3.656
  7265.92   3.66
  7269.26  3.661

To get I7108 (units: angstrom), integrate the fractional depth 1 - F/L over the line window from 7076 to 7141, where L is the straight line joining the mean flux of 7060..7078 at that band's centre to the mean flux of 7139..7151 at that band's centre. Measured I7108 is -0.4 angstrom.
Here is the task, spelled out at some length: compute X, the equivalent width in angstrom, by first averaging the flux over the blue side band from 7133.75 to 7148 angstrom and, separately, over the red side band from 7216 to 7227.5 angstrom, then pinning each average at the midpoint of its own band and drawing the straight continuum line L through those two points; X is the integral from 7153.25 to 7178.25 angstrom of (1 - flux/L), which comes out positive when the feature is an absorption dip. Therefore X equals 0.59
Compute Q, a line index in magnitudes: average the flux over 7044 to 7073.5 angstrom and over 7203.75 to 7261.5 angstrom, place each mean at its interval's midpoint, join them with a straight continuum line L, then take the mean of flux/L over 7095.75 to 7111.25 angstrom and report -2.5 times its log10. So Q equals 0.01 mag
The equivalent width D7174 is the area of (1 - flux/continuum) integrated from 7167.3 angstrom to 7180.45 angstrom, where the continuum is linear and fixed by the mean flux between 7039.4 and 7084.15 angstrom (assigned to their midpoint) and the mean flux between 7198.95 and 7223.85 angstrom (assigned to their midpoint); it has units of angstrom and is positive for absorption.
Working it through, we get 0.21 angstrom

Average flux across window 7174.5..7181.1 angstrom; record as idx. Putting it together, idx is 3.96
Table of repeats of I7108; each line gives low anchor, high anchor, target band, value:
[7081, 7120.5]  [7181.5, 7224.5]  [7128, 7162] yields 0.82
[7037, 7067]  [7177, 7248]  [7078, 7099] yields 0.52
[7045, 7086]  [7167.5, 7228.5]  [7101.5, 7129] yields 0.11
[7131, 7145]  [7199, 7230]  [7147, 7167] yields 0.75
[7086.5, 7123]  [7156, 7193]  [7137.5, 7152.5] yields 0.02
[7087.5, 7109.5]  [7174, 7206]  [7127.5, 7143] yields 0.14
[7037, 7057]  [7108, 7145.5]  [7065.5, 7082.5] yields 0.59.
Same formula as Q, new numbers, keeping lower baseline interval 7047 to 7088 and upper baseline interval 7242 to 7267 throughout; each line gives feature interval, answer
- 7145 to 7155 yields 0.01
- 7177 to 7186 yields -0.03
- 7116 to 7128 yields -0.02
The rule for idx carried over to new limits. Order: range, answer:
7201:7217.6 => 3.96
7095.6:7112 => 4.02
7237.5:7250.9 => 3.76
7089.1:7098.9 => 4.06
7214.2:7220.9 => 3.91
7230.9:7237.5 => 3.79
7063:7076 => 4.03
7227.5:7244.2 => 3.78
